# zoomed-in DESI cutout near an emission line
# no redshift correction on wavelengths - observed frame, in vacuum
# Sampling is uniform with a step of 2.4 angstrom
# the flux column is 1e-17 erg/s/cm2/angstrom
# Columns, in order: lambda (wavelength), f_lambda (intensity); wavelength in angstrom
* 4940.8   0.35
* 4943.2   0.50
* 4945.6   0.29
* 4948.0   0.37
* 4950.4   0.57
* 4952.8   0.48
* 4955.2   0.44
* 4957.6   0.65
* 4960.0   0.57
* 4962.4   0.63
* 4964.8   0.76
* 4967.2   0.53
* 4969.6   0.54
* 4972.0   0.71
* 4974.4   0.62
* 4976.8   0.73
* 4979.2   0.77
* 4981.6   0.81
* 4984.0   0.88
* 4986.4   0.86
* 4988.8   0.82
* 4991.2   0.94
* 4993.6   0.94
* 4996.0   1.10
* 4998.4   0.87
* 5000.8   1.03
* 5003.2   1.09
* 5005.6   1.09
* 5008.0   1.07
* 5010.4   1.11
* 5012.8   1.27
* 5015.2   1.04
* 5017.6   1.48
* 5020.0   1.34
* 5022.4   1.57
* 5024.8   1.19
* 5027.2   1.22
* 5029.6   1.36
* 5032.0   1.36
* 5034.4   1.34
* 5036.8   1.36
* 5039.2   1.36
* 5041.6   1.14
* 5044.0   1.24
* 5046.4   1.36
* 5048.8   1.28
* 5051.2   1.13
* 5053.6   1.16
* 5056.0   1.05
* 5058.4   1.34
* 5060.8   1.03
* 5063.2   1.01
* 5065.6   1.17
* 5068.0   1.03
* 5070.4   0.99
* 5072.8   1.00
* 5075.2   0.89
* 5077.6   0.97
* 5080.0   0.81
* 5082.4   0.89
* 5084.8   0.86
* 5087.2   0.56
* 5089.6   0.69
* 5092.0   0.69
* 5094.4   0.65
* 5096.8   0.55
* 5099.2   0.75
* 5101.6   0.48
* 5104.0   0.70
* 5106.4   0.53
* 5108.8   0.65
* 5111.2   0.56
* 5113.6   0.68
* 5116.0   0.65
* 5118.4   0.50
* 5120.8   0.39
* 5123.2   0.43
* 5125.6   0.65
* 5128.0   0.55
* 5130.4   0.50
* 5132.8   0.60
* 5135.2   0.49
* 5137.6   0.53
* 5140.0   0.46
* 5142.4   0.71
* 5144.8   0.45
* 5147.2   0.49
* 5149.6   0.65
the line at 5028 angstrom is C IV 1549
